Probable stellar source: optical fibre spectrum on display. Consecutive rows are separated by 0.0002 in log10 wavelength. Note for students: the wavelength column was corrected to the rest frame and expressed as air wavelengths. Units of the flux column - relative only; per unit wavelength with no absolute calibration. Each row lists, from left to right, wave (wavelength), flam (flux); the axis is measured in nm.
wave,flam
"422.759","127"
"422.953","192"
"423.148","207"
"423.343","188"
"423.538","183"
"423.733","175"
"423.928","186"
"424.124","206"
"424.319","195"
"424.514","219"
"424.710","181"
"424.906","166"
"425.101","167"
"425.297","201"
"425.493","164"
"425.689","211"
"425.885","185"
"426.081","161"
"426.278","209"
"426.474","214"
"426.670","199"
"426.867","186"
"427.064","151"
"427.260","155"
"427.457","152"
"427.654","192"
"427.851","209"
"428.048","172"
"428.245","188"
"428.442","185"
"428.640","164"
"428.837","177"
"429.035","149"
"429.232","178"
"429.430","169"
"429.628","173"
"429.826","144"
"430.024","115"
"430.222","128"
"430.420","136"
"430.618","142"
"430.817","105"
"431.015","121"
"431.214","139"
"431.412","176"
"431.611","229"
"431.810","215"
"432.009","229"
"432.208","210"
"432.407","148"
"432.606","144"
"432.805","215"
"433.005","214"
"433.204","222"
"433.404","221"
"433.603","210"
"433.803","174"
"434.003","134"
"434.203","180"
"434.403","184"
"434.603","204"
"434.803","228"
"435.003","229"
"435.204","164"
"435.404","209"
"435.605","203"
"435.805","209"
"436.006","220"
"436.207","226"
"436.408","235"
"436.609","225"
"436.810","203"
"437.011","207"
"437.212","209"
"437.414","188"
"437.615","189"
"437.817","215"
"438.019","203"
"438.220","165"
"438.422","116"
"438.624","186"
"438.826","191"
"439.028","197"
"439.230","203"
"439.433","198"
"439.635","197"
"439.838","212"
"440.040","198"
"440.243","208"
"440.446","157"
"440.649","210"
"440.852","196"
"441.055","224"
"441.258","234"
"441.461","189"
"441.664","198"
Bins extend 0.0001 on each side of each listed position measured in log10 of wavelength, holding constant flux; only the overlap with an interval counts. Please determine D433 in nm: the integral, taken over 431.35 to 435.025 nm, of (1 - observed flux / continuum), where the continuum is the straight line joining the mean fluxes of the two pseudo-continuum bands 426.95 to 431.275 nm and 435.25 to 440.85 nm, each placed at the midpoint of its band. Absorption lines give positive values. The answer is -0.46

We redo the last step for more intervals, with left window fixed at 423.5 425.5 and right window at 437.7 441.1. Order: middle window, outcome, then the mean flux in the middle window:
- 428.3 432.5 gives 0.56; 164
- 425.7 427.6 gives 0.07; 181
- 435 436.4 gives -0.13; 209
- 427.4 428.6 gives 0.03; 183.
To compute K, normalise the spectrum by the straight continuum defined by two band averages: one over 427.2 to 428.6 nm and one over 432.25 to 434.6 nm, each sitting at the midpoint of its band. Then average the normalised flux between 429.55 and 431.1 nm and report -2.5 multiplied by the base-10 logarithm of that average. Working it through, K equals 0.35 mag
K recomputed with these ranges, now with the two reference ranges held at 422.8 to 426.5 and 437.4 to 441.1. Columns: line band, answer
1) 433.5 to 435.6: -0.01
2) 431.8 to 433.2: -0.04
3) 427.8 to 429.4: 0.08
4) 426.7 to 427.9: 0.09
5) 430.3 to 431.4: 0.39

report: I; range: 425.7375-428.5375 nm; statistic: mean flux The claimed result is 183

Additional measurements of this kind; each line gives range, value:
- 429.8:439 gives 187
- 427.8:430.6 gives 162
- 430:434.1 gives 174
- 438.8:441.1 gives 199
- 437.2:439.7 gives 188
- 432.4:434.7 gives 189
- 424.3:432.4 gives 174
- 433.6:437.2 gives 202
